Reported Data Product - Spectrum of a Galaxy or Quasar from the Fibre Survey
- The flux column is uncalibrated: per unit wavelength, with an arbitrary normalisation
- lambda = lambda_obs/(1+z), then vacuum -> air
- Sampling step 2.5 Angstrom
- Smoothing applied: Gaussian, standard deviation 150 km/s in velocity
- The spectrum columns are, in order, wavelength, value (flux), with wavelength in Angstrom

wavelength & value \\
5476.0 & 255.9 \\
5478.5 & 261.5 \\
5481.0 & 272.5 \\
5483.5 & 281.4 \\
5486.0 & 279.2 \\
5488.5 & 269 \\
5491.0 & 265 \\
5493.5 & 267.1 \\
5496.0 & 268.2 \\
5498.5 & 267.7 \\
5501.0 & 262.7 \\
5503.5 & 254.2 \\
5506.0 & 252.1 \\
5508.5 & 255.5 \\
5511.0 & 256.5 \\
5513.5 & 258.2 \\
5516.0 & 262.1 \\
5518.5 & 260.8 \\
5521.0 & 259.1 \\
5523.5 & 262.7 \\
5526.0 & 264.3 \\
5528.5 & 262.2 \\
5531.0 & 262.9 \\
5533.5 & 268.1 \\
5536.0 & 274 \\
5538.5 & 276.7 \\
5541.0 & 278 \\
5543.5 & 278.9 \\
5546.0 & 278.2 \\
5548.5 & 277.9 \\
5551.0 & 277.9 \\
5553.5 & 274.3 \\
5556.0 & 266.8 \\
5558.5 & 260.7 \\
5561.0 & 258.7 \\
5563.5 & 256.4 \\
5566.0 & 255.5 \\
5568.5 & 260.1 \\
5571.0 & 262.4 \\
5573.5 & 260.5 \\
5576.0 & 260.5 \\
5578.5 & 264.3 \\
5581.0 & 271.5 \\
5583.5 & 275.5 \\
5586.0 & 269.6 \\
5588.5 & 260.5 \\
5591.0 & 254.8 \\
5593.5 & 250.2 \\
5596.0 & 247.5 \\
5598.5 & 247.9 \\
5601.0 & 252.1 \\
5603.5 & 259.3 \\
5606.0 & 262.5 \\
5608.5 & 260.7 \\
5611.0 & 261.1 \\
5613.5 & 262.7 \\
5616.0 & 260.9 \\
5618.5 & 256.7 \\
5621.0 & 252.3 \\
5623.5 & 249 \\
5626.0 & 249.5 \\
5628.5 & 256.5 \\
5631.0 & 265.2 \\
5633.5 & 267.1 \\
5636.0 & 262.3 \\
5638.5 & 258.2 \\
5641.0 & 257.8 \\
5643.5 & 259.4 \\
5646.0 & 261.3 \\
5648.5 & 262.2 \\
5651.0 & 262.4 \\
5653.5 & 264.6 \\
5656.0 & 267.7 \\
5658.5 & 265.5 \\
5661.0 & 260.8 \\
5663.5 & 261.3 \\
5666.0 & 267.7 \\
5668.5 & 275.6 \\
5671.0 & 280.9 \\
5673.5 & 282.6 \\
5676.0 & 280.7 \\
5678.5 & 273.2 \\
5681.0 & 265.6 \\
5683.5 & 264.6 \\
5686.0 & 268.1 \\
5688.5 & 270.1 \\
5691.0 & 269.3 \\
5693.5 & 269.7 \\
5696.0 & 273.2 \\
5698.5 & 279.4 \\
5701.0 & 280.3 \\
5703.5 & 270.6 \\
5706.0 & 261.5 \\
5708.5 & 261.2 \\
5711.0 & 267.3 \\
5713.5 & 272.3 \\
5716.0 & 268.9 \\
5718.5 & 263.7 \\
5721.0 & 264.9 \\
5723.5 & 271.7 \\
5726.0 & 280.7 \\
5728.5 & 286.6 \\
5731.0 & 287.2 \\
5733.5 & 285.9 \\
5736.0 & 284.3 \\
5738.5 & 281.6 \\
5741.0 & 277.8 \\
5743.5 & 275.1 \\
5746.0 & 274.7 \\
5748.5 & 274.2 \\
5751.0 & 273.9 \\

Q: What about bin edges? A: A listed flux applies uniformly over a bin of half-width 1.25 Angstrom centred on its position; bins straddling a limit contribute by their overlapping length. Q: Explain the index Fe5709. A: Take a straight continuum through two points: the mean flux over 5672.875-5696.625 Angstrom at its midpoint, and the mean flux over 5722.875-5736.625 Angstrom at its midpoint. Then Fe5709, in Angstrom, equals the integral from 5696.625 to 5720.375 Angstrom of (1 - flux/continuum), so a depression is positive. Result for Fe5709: 0.7 Angstrom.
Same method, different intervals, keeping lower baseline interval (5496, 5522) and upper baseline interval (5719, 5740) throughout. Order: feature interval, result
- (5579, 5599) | 0.48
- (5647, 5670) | 0.65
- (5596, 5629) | 1.60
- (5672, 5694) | 0.30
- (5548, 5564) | -0.24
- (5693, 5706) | 0.15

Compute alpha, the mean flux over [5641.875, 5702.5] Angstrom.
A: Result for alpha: 269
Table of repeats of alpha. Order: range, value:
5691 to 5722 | 269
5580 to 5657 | 260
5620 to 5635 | 257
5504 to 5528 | 259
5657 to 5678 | 272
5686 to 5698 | 271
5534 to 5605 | 265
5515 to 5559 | 269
